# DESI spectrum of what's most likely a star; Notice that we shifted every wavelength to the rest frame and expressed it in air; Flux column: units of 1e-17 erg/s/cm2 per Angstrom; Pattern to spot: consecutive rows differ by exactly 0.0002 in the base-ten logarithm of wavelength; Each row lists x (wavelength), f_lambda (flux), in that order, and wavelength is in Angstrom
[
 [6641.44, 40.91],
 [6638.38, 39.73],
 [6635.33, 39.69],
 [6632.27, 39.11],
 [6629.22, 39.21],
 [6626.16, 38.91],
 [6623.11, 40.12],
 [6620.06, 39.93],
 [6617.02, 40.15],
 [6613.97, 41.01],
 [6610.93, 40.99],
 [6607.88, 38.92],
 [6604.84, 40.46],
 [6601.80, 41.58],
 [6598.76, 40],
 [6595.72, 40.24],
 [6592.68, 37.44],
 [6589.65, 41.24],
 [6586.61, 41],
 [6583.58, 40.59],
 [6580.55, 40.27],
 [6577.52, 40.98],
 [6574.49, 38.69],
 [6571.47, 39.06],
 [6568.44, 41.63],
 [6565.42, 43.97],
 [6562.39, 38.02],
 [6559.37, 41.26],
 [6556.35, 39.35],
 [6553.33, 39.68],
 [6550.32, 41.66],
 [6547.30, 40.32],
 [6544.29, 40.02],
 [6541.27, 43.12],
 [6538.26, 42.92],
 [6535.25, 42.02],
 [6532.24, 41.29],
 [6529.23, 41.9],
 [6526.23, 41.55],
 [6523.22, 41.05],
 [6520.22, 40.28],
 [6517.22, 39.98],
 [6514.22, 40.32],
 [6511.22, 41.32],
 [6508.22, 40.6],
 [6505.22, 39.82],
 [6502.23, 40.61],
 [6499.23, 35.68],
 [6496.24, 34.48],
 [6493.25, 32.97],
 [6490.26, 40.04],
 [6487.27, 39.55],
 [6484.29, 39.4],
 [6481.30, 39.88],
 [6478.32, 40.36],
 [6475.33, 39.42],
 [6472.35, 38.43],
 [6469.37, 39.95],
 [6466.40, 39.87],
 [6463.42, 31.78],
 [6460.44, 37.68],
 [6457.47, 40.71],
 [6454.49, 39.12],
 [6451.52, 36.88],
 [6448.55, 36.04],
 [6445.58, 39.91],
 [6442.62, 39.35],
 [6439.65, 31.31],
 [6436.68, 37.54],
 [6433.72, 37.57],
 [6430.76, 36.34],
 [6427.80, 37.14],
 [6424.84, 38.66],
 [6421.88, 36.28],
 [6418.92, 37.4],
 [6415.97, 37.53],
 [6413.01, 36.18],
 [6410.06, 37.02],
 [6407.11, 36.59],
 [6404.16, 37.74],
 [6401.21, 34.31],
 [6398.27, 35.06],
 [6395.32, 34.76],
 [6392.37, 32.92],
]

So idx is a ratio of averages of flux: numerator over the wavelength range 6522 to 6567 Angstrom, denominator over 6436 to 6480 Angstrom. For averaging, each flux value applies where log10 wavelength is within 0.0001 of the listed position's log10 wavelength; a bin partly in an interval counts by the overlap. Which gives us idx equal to 1.09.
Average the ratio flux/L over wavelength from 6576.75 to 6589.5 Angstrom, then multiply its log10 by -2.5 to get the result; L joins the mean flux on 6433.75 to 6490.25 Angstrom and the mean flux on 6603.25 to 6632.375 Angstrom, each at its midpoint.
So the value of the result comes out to -0.032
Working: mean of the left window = 38.2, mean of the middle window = 40.7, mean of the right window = 39.9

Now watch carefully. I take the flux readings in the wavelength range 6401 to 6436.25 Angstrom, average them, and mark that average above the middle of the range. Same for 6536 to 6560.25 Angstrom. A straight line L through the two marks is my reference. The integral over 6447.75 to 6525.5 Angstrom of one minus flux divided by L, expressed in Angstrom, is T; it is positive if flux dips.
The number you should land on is 0.8 Angstrom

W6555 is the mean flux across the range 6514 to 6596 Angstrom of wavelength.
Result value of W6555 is 40.7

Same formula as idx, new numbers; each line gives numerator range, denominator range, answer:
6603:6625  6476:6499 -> 1.06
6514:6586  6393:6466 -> 1.11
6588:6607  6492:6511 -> 1.06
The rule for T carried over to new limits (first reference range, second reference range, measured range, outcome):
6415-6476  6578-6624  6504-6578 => -3.0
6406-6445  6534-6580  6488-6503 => 0.9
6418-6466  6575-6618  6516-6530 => -0.8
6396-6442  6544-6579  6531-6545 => -0.8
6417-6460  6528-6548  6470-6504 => 1.0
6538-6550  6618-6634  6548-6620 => 0.2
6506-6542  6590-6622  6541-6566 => 0.2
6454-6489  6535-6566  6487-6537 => 0.4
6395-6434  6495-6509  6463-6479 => -0.4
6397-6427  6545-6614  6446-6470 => 0.0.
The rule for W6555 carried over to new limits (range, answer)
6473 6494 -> 39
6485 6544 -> 40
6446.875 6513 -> 38.4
